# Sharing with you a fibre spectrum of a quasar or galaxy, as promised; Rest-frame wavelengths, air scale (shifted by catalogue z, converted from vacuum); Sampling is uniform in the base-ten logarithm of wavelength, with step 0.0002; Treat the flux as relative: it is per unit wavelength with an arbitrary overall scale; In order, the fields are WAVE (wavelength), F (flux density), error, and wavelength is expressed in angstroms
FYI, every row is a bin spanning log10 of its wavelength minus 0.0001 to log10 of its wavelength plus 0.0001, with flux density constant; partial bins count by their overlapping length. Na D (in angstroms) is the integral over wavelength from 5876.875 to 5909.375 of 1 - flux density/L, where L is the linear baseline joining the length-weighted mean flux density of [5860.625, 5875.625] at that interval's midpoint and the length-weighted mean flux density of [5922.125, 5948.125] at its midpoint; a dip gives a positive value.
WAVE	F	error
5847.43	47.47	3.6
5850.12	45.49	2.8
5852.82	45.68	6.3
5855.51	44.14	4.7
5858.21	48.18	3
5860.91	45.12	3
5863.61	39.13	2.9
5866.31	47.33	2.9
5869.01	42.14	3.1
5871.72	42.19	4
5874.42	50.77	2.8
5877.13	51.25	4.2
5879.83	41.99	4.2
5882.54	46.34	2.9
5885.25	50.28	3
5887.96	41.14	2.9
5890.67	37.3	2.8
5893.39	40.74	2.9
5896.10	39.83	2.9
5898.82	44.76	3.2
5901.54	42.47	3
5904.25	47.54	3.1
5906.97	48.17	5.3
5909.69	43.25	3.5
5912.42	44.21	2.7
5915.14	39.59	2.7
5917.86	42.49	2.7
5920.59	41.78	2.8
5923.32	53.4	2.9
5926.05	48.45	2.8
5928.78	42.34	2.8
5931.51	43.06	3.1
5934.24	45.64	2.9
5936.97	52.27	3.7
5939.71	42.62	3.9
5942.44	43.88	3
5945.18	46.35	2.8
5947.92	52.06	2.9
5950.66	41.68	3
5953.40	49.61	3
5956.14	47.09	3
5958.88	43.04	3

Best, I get 0.9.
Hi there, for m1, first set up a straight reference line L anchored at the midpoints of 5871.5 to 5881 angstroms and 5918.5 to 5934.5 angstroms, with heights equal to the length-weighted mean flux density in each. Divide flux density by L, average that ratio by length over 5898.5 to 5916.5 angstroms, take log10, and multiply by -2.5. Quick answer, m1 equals 0.05 mag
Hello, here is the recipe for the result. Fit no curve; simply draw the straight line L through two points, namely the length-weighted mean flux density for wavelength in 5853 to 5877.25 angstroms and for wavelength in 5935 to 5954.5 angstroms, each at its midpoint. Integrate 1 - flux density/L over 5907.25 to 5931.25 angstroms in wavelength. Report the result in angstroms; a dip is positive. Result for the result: 0.94 angstroms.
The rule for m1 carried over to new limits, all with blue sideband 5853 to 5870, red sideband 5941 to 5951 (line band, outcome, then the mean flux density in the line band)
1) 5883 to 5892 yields 0.04 mag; 43.3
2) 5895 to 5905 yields 0.05 mag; 43.5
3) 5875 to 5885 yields -0.06 mag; 47.3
